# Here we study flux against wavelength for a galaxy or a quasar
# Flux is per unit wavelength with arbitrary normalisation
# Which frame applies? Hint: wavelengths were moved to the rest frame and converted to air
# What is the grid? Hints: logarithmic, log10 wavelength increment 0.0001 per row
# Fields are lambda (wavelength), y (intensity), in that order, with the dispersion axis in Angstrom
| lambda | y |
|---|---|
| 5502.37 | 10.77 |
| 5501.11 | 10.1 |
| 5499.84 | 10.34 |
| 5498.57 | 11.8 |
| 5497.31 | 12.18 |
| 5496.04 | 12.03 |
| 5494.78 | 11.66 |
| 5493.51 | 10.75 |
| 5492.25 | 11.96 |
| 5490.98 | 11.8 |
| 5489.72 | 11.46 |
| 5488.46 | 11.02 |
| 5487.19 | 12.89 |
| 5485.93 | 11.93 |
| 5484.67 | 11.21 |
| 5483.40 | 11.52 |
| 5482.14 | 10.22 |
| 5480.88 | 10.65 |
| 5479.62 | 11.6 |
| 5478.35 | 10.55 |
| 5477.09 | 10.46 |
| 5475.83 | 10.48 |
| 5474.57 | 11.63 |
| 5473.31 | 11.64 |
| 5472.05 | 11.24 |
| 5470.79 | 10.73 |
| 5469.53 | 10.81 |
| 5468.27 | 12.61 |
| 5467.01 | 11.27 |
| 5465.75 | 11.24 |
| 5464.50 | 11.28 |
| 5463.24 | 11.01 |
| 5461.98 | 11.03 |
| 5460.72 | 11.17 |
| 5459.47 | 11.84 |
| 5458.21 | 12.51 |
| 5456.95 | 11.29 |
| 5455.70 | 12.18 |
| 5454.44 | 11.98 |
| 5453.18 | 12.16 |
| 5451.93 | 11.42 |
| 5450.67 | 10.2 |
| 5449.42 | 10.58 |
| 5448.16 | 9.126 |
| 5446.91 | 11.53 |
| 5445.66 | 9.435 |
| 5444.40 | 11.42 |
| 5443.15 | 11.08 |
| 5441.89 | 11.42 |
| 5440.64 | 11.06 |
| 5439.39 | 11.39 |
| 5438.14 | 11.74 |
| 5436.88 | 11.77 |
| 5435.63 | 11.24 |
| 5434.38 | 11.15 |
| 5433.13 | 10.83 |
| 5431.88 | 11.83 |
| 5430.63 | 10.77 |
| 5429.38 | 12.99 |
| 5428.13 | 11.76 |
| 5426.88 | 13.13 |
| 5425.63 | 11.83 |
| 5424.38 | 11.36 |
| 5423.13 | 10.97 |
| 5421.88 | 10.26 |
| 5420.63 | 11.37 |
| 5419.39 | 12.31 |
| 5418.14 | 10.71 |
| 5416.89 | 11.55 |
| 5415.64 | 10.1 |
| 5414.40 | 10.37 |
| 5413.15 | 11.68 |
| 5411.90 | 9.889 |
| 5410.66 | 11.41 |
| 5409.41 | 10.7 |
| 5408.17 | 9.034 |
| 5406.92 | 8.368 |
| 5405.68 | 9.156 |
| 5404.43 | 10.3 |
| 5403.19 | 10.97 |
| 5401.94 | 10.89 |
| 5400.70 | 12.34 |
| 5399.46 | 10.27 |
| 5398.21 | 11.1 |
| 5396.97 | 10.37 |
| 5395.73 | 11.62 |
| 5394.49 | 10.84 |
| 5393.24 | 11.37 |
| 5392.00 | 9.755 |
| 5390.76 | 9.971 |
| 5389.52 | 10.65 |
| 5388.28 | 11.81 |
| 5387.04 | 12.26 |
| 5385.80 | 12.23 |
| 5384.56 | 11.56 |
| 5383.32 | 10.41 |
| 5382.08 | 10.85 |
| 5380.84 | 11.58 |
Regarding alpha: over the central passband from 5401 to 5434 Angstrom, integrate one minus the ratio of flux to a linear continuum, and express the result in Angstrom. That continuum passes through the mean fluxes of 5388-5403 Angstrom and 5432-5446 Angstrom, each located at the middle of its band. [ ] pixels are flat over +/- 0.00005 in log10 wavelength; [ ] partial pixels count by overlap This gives 0.3 Angstrom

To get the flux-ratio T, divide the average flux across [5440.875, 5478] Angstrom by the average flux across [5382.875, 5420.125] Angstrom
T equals 1.04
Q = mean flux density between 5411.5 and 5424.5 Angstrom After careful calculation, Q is 11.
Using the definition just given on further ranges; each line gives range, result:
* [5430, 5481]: 11.2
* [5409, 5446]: 11.3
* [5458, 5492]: 11.3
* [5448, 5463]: 11.3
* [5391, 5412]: 10.5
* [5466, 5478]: 11.2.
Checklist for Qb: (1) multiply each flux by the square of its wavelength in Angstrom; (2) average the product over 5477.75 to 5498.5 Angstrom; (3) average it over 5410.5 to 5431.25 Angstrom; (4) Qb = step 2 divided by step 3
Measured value 1.0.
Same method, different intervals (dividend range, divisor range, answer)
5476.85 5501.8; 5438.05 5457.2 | 1.03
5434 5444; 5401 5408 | 1.15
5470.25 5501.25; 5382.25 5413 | 1.09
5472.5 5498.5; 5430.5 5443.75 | 1.02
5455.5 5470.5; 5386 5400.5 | 1.07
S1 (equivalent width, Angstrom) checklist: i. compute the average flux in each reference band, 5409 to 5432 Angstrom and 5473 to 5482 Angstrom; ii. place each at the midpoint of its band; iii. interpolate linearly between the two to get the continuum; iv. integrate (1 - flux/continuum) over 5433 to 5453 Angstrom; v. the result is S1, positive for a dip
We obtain 0.3 Angstrom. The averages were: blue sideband 11.3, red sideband 10.9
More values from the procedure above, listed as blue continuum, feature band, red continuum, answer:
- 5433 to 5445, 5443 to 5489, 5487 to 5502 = 0.7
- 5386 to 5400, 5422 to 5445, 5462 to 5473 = -0.8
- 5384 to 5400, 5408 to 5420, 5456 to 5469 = 0.4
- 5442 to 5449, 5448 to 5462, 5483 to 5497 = -0.7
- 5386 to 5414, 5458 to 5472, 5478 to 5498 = -0.1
